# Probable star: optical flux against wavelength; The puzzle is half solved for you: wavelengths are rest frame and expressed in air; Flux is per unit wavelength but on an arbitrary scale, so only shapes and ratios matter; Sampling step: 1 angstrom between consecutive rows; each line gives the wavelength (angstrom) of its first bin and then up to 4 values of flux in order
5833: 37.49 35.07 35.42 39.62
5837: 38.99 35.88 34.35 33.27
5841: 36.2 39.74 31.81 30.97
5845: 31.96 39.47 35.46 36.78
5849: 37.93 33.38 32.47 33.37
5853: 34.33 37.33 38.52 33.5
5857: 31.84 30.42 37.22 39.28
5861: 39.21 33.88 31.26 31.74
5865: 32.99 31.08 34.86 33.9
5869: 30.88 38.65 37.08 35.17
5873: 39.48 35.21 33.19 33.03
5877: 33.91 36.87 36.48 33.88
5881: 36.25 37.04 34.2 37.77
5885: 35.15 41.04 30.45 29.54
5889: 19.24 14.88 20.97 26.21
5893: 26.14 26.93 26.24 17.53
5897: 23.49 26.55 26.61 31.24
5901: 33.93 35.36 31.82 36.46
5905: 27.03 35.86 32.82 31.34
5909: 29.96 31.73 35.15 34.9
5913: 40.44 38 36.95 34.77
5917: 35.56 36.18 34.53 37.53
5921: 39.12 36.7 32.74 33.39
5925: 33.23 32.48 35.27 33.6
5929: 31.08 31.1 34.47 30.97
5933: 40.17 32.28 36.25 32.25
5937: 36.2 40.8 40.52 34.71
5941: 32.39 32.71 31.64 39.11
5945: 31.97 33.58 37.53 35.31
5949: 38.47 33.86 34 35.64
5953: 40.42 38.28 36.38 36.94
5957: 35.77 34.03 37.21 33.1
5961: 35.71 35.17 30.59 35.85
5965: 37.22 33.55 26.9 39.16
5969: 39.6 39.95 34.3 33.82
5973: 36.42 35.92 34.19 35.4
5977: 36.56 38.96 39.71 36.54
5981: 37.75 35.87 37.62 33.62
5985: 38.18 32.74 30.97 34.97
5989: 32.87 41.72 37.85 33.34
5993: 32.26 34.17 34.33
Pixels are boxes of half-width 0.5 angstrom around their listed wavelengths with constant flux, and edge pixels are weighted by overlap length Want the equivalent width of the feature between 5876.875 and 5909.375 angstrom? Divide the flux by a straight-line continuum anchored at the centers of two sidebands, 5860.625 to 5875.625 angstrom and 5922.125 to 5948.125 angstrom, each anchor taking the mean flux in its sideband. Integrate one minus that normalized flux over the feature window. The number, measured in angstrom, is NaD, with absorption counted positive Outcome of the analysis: 3.9 angstrom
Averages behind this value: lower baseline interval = 34.5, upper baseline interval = 34.5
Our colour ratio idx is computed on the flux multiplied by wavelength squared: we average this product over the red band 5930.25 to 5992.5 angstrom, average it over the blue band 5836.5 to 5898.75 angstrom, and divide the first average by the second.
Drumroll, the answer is 1.1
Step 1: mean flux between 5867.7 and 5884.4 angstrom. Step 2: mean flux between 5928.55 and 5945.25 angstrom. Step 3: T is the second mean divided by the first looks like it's 1.0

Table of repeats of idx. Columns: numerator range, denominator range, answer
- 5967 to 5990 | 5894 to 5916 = 1.17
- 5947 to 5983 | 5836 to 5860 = 1.06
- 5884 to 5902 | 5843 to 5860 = 0.80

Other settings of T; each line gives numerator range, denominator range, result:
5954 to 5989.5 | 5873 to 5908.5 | 1.15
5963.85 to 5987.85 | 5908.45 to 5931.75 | 1.03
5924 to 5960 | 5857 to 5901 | 1.10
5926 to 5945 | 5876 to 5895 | 1.12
